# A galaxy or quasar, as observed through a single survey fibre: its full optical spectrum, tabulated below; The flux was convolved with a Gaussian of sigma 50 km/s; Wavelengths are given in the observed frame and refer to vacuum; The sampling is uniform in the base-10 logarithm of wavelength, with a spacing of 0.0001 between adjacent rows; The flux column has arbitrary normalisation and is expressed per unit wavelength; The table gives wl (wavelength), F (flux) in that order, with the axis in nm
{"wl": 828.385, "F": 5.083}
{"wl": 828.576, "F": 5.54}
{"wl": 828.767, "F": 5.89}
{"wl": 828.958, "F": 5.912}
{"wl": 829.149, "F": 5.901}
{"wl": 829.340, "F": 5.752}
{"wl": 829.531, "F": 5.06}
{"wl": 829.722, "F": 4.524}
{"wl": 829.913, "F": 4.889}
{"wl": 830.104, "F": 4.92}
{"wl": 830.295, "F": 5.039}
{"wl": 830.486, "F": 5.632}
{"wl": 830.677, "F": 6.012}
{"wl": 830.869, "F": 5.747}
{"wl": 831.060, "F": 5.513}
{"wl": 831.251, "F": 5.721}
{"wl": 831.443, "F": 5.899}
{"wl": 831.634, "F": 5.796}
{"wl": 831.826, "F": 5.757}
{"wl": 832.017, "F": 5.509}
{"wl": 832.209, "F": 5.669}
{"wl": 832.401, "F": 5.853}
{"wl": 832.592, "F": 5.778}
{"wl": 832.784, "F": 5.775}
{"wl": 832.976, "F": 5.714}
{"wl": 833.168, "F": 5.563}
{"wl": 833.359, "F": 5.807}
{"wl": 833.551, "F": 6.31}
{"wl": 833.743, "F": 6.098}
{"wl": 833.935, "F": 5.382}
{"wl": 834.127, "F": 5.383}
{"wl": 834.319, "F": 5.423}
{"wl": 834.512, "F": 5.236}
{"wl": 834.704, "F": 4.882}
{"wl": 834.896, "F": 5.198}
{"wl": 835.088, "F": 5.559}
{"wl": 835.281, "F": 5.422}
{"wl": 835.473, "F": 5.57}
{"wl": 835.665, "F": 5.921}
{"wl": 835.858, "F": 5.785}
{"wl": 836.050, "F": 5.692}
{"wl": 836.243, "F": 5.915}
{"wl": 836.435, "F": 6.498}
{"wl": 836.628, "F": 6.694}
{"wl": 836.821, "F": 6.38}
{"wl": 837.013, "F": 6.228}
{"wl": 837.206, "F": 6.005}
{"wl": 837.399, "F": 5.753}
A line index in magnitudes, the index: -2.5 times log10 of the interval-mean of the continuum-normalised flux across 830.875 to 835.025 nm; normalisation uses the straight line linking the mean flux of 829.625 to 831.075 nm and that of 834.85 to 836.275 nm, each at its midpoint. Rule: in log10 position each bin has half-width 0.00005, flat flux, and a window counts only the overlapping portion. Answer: -0.04 mag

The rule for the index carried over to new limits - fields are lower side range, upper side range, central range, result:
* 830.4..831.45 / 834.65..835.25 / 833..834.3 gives -0.06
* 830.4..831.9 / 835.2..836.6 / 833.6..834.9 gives 0.08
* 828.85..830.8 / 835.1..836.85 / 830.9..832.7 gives -0.03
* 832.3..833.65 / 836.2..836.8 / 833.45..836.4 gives 0.10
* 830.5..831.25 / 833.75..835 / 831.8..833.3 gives -0.03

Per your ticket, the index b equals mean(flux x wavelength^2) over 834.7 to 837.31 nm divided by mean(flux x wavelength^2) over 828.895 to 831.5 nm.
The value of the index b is 1.1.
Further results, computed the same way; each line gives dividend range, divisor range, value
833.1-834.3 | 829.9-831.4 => 1.06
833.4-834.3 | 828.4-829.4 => 1.02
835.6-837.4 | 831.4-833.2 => 1.08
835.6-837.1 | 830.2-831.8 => 1.10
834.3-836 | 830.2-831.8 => 0.97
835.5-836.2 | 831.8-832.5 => 1.02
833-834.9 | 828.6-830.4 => 1.05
